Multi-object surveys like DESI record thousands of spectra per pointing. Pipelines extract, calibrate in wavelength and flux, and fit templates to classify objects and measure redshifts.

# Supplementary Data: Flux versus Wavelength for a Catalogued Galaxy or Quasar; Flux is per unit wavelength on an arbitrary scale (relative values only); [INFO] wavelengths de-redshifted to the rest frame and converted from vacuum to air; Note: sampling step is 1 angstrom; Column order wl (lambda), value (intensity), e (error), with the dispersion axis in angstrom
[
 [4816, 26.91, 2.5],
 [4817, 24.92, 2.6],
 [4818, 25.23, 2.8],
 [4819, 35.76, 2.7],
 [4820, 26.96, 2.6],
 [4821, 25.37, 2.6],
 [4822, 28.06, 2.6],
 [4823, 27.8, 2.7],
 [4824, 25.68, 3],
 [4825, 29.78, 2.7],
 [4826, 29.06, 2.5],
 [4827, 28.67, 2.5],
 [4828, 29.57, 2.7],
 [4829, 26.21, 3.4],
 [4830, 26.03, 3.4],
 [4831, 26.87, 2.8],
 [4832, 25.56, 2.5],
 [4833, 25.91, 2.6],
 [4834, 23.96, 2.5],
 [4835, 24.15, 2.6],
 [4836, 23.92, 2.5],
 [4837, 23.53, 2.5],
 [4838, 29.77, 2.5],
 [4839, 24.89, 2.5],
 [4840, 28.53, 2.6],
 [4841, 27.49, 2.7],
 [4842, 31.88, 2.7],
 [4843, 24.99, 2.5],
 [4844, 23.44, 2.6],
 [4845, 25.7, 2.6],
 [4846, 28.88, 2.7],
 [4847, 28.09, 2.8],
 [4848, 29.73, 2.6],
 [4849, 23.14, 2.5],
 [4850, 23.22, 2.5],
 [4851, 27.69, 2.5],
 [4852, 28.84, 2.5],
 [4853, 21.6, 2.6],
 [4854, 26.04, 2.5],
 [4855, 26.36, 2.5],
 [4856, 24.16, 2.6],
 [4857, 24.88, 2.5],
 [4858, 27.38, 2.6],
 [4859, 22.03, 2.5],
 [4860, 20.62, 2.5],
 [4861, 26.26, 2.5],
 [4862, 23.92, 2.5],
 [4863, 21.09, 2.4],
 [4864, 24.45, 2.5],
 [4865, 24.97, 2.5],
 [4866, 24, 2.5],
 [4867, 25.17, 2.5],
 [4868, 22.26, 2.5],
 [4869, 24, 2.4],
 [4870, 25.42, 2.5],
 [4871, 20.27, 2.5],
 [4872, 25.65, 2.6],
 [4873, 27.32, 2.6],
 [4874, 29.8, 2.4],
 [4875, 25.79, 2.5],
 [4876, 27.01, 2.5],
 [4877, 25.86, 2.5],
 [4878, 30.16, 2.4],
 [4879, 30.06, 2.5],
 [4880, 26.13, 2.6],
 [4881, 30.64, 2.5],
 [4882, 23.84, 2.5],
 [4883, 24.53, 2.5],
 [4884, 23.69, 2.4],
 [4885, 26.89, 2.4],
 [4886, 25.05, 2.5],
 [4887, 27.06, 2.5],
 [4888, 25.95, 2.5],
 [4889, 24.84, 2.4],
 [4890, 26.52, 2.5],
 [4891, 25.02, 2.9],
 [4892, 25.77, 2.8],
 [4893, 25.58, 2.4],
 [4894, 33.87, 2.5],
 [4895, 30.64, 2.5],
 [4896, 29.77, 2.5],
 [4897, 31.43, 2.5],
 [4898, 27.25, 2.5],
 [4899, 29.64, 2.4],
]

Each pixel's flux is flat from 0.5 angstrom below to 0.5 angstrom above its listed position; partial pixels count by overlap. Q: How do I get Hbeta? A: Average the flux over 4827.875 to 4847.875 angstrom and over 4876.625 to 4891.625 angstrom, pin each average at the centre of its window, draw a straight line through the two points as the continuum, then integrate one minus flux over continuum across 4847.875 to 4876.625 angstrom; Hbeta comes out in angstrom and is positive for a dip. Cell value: 1.7 angstrom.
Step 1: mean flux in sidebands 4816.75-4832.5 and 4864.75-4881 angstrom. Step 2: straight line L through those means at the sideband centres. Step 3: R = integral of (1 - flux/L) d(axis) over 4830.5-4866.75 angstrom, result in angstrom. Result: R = 1.8 angstrom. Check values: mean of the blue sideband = 27.6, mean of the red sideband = 26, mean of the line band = 25.5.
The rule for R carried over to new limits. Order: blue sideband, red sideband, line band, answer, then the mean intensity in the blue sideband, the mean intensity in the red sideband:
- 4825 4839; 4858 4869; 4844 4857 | -0.6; 26.5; 23.7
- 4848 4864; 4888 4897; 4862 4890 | 0.8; 24.6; 27.9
